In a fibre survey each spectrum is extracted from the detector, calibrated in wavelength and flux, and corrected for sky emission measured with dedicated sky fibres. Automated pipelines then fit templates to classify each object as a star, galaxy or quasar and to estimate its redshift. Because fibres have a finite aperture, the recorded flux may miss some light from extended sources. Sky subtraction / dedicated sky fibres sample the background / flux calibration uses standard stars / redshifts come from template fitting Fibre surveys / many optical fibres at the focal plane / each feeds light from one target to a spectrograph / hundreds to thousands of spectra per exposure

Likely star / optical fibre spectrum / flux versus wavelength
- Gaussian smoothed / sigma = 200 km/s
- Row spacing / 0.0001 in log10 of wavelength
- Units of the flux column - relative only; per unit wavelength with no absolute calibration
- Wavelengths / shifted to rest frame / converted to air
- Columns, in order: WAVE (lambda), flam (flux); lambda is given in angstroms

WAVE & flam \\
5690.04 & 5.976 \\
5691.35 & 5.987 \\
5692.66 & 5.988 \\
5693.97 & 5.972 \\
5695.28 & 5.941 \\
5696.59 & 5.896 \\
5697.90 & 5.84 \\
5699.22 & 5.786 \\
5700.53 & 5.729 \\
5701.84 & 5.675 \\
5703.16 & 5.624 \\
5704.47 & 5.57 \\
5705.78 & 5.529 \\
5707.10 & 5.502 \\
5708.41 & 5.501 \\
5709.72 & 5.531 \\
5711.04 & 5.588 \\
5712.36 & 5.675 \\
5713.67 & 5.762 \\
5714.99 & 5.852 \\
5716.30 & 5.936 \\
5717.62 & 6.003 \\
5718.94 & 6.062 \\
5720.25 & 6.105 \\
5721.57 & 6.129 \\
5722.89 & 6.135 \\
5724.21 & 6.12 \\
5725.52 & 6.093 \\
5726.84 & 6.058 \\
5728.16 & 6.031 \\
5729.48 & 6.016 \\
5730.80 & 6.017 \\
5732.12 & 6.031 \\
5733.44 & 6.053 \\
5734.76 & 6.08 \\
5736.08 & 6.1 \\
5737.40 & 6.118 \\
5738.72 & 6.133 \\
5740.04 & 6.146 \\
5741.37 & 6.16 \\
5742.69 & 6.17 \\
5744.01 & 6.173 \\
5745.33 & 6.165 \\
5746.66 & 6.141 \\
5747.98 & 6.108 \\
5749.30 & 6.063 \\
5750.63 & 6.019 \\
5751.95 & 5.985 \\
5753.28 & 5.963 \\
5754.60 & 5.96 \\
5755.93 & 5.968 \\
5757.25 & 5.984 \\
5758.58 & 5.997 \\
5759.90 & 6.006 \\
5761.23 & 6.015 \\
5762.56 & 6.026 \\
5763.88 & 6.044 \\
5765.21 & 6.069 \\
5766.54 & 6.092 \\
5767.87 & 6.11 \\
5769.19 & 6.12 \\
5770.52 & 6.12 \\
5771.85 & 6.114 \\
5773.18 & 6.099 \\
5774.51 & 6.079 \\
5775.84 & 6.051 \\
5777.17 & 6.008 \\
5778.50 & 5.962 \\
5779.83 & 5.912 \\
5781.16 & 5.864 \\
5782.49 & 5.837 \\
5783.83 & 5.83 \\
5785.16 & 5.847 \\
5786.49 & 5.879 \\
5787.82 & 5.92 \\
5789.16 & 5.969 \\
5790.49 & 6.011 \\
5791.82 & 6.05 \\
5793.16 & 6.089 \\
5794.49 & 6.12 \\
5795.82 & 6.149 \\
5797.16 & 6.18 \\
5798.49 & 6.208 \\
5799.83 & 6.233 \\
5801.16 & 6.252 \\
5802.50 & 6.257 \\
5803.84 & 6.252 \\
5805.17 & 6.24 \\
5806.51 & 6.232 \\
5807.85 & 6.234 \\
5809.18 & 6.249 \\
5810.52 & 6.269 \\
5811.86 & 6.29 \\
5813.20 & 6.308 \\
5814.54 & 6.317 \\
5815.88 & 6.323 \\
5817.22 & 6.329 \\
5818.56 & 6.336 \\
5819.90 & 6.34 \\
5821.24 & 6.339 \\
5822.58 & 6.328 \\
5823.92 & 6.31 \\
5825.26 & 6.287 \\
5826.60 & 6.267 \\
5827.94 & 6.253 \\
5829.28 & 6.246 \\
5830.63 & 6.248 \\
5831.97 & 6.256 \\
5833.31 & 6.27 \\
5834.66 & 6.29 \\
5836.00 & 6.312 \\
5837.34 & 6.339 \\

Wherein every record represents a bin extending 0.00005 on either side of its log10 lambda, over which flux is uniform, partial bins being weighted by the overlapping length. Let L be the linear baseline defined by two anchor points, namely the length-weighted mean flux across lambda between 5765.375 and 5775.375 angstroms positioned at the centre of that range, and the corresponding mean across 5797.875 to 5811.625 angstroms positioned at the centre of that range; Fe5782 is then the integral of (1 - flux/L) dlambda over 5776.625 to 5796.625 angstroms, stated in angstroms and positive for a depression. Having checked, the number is 0.7 angstroms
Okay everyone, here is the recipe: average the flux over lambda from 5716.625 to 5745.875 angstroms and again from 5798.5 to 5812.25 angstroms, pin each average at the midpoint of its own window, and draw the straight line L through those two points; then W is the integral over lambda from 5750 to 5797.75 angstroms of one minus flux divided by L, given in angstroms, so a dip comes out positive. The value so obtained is 1.31 angstroms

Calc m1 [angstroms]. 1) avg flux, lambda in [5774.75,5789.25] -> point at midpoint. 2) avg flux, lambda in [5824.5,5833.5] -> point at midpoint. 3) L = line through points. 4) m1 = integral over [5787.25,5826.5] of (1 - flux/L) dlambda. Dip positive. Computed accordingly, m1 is -0.8 angstroms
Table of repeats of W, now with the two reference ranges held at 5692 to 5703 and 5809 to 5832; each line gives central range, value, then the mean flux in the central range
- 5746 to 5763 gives 0.1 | 6.02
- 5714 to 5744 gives -0.6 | 6.07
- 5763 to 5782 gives 0.2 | 6.05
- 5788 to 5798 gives 0.2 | 6.08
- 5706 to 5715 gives 0.4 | 5.61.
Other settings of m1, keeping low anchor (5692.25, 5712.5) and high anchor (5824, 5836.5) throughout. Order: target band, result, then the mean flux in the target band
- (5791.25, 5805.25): -0.1 angstroms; 6.18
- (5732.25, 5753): -0.8 angstroms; 6.1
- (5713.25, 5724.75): -0.5 angstroms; 6.01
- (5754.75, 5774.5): -0.2 angstroms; 6.05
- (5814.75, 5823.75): -0.2 angstroms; 6.33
